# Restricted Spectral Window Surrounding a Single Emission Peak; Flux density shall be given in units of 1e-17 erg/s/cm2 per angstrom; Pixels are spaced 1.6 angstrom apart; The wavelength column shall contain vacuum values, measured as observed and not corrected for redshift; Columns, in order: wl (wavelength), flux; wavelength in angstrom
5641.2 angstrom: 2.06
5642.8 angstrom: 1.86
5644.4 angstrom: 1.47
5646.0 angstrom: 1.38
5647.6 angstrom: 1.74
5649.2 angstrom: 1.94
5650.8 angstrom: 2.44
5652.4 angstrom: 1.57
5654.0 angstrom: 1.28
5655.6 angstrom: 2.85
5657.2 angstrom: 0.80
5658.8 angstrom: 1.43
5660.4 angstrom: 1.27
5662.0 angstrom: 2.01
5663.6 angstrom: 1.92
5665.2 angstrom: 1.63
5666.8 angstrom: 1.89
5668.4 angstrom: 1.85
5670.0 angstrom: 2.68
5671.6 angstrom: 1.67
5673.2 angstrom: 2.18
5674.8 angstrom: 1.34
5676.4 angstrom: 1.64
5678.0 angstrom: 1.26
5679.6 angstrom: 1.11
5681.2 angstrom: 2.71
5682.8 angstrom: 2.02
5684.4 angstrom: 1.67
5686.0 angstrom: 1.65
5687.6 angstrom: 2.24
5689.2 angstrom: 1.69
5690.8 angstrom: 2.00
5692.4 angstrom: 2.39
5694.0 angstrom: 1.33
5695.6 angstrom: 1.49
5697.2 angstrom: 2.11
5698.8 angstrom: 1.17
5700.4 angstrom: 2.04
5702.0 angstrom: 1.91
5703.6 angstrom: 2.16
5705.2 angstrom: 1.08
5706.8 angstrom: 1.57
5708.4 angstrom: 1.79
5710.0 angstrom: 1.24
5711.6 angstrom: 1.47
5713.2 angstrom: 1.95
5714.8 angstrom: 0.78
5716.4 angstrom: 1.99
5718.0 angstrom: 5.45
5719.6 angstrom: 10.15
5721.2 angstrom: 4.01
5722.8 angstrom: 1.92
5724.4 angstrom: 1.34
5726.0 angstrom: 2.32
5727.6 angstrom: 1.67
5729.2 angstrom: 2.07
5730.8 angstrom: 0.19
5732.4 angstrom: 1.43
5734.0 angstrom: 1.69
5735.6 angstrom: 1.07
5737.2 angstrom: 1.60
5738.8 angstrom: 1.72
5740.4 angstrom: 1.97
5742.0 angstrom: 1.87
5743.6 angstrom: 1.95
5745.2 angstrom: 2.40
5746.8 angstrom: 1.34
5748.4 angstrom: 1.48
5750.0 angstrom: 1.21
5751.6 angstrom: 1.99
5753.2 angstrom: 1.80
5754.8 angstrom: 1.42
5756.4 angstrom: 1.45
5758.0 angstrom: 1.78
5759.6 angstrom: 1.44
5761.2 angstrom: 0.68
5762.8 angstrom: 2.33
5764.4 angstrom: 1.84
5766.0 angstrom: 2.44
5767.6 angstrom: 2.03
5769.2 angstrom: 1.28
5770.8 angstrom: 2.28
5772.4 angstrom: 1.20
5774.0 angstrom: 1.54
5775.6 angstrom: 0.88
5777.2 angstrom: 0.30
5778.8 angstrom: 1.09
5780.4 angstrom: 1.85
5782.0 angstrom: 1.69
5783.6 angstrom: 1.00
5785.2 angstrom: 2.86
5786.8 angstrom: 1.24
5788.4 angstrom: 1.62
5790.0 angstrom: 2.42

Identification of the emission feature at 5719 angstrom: H-beta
